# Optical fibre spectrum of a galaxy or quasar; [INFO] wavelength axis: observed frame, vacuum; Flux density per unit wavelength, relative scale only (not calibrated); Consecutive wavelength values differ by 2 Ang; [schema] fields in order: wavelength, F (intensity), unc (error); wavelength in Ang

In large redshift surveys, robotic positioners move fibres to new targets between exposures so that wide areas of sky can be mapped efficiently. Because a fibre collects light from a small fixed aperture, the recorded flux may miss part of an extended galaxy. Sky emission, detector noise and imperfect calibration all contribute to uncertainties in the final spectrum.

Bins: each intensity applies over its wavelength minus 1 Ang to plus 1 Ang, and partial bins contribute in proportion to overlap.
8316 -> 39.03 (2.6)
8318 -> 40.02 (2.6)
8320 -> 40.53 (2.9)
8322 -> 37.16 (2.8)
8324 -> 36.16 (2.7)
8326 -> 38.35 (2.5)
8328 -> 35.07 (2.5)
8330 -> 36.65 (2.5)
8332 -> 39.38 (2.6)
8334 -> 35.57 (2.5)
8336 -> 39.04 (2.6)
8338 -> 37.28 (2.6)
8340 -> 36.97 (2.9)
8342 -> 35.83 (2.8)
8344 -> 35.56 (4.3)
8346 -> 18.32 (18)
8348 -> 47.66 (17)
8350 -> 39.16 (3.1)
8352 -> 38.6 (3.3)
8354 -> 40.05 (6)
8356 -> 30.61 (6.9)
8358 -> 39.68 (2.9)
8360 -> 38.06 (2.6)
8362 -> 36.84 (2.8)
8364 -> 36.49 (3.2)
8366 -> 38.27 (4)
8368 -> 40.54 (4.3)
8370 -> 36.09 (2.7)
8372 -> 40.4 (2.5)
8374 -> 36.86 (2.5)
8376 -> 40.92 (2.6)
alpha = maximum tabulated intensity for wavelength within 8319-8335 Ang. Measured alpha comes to 40.53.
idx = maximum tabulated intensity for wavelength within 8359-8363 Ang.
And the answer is 38.06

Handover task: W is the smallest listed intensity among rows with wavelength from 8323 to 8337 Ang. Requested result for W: 35.07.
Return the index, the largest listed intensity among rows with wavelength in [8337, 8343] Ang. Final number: 37.28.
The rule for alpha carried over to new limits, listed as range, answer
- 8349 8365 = 40.05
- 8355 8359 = 39.68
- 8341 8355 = 47.66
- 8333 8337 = 39.04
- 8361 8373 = 40.54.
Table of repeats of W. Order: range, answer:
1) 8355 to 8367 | 30.61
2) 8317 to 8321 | 40.02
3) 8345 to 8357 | 18.32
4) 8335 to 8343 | 35.83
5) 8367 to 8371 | 36.09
